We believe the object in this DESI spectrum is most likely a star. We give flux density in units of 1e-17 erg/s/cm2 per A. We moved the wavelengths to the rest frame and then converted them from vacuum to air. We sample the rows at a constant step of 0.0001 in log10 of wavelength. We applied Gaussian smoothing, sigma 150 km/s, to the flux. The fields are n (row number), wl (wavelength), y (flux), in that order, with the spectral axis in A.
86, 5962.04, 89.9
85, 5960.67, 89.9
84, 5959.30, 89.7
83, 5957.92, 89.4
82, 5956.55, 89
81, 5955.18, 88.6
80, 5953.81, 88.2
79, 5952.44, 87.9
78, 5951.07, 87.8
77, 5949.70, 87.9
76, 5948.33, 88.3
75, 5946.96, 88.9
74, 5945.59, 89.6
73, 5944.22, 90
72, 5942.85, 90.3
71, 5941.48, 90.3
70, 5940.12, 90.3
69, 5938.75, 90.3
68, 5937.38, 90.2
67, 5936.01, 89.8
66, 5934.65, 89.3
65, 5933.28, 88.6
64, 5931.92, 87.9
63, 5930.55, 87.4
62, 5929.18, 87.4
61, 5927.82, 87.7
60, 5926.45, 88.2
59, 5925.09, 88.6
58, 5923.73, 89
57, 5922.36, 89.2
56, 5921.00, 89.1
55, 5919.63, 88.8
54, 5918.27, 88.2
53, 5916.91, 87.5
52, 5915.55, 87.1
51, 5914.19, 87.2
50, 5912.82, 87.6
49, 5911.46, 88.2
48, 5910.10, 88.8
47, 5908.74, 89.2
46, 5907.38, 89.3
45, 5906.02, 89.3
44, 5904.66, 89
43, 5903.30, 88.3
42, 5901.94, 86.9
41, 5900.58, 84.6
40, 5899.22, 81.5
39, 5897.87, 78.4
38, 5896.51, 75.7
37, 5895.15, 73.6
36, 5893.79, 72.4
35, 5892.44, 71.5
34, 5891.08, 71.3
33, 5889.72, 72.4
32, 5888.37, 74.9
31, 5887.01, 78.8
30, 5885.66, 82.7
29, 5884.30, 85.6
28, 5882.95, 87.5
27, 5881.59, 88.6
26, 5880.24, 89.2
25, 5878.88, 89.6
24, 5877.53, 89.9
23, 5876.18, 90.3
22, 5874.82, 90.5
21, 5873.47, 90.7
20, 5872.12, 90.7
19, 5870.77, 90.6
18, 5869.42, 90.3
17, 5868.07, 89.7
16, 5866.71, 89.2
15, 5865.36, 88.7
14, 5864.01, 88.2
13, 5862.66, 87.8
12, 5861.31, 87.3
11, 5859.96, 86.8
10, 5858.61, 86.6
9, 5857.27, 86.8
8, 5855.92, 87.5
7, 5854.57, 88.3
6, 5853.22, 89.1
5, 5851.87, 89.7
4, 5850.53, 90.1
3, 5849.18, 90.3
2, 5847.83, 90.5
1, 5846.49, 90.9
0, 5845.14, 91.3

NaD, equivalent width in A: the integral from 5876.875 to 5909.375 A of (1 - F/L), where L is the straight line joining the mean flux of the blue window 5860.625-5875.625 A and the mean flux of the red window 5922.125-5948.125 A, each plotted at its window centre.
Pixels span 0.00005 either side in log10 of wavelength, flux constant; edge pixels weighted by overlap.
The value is 2.5 A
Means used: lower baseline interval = 89.4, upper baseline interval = 89.1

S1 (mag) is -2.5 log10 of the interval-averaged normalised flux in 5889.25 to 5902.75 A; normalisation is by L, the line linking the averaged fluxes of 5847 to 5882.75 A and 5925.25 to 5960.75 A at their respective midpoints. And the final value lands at 0.158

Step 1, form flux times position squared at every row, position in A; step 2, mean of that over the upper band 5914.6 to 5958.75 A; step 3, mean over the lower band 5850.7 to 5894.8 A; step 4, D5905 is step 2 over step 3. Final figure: 1.06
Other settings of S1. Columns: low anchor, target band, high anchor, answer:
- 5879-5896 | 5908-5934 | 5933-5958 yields -0.040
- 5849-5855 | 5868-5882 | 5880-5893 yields -0.087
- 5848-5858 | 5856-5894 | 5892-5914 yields 0.014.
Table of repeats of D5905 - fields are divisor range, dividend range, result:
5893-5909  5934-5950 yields 1.10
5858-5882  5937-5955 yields 1.03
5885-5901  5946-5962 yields 1.19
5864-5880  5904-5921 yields 1.00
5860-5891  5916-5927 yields 1.04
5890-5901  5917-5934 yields 1.18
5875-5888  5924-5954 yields 1.05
